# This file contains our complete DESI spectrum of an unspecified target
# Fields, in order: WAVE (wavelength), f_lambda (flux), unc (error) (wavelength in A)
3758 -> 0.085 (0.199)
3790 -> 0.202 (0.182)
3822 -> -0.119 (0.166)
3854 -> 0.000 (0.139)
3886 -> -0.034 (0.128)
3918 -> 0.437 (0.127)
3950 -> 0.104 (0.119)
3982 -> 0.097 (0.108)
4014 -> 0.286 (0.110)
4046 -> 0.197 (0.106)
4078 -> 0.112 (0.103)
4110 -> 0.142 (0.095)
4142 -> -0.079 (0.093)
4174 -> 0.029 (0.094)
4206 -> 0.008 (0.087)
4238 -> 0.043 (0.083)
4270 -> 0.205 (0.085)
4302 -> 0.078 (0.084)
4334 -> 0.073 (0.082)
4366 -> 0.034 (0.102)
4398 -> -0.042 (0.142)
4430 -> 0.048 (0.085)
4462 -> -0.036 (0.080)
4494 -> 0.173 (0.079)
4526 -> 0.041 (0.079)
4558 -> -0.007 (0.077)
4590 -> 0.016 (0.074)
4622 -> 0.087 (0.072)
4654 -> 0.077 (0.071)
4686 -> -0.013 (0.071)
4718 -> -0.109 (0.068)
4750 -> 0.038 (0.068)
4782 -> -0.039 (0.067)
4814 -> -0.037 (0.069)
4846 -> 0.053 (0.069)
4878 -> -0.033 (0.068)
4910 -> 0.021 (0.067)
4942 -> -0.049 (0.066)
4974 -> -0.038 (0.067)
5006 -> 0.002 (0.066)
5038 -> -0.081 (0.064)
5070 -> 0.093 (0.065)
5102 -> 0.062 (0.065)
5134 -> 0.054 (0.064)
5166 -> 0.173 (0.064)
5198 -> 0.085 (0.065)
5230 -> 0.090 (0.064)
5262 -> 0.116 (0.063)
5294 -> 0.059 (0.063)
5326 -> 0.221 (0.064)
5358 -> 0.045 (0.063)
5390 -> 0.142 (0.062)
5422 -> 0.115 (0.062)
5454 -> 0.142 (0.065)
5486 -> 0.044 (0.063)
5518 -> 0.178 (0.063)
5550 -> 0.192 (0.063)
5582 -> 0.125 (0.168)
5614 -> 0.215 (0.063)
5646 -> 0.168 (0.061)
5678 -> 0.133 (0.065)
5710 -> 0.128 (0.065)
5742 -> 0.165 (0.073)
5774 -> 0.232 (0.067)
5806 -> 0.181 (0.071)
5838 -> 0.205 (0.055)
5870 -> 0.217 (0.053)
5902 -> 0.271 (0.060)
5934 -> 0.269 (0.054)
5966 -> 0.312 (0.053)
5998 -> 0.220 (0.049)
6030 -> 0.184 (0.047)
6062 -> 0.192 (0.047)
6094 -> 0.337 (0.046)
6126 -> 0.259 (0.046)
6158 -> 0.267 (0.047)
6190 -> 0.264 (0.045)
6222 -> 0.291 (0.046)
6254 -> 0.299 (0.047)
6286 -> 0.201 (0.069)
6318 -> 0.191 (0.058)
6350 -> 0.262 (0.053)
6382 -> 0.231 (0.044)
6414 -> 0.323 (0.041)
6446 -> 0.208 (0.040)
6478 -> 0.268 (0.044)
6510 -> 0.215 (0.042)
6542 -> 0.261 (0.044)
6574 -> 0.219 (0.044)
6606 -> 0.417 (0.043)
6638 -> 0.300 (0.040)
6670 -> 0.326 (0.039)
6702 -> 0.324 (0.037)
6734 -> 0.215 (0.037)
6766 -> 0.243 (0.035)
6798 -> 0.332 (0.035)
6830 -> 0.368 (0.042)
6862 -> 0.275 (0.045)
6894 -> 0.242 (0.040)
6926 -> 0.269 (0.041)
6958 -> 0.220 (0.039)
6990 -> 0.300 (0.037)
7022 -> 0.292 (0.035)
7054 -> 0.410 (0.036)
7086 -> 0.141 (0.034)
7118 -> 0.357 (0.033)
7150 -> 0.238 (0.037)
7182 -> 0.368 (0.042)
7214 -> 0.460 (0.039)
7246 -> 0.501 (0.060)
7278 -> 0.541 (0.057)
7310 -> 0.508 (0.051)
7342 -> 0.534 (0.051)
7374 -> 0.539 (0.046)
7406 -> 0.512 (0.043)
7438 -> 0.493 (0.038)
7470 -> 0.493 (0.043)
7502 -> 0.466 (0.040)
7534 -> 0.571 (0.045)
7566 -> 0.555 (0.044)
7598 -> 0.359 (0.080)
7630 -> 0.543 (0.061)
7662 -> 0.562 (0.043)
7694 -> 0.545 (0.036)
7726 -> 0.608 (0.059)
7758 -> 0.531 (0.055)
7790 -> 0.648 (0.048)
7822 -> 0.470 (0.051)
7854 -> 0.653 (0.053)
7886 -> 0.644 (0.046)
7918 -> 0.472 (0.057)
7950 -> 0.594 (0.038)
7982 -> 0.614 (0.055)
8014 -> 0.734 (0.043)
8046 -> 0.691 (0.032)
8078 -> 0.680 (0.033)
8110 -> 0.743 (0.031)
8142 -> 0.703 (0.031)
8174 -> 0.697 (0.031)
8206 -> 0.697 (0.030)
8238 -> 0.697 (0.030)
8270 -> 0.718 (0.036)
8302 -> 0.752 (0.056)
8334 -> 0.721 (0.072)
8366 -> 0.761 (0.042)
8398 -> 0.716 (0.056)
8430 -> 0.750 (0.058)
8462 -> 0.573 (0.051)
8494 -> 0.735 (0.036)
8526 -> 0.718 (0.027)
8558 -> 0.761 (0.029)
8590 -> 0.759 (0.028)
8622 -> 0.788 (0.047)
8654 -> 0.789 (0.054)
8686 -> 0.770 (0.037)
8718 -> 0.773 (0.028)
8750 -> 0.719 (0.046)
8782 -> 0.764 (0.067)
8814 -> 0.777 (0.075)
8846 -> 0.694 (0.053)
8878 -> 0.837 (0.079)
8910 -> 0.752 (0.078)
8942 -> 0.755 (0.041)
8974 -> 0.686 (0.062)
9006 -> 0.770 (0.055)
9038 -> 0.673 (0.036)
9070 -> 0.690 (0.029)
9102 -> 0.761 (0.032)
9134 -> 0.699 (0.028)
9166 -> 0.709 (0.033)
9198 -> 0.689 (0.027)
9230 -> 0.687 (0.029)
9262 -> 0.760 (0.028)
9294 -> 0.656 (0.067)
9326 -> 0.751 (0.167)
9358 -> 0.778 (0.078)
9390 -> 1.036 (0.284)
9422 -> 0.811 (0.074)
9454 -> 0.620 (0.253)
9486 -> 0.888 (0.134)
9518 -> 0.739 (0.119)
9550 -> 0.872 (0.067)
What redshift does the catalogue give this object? 0.80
